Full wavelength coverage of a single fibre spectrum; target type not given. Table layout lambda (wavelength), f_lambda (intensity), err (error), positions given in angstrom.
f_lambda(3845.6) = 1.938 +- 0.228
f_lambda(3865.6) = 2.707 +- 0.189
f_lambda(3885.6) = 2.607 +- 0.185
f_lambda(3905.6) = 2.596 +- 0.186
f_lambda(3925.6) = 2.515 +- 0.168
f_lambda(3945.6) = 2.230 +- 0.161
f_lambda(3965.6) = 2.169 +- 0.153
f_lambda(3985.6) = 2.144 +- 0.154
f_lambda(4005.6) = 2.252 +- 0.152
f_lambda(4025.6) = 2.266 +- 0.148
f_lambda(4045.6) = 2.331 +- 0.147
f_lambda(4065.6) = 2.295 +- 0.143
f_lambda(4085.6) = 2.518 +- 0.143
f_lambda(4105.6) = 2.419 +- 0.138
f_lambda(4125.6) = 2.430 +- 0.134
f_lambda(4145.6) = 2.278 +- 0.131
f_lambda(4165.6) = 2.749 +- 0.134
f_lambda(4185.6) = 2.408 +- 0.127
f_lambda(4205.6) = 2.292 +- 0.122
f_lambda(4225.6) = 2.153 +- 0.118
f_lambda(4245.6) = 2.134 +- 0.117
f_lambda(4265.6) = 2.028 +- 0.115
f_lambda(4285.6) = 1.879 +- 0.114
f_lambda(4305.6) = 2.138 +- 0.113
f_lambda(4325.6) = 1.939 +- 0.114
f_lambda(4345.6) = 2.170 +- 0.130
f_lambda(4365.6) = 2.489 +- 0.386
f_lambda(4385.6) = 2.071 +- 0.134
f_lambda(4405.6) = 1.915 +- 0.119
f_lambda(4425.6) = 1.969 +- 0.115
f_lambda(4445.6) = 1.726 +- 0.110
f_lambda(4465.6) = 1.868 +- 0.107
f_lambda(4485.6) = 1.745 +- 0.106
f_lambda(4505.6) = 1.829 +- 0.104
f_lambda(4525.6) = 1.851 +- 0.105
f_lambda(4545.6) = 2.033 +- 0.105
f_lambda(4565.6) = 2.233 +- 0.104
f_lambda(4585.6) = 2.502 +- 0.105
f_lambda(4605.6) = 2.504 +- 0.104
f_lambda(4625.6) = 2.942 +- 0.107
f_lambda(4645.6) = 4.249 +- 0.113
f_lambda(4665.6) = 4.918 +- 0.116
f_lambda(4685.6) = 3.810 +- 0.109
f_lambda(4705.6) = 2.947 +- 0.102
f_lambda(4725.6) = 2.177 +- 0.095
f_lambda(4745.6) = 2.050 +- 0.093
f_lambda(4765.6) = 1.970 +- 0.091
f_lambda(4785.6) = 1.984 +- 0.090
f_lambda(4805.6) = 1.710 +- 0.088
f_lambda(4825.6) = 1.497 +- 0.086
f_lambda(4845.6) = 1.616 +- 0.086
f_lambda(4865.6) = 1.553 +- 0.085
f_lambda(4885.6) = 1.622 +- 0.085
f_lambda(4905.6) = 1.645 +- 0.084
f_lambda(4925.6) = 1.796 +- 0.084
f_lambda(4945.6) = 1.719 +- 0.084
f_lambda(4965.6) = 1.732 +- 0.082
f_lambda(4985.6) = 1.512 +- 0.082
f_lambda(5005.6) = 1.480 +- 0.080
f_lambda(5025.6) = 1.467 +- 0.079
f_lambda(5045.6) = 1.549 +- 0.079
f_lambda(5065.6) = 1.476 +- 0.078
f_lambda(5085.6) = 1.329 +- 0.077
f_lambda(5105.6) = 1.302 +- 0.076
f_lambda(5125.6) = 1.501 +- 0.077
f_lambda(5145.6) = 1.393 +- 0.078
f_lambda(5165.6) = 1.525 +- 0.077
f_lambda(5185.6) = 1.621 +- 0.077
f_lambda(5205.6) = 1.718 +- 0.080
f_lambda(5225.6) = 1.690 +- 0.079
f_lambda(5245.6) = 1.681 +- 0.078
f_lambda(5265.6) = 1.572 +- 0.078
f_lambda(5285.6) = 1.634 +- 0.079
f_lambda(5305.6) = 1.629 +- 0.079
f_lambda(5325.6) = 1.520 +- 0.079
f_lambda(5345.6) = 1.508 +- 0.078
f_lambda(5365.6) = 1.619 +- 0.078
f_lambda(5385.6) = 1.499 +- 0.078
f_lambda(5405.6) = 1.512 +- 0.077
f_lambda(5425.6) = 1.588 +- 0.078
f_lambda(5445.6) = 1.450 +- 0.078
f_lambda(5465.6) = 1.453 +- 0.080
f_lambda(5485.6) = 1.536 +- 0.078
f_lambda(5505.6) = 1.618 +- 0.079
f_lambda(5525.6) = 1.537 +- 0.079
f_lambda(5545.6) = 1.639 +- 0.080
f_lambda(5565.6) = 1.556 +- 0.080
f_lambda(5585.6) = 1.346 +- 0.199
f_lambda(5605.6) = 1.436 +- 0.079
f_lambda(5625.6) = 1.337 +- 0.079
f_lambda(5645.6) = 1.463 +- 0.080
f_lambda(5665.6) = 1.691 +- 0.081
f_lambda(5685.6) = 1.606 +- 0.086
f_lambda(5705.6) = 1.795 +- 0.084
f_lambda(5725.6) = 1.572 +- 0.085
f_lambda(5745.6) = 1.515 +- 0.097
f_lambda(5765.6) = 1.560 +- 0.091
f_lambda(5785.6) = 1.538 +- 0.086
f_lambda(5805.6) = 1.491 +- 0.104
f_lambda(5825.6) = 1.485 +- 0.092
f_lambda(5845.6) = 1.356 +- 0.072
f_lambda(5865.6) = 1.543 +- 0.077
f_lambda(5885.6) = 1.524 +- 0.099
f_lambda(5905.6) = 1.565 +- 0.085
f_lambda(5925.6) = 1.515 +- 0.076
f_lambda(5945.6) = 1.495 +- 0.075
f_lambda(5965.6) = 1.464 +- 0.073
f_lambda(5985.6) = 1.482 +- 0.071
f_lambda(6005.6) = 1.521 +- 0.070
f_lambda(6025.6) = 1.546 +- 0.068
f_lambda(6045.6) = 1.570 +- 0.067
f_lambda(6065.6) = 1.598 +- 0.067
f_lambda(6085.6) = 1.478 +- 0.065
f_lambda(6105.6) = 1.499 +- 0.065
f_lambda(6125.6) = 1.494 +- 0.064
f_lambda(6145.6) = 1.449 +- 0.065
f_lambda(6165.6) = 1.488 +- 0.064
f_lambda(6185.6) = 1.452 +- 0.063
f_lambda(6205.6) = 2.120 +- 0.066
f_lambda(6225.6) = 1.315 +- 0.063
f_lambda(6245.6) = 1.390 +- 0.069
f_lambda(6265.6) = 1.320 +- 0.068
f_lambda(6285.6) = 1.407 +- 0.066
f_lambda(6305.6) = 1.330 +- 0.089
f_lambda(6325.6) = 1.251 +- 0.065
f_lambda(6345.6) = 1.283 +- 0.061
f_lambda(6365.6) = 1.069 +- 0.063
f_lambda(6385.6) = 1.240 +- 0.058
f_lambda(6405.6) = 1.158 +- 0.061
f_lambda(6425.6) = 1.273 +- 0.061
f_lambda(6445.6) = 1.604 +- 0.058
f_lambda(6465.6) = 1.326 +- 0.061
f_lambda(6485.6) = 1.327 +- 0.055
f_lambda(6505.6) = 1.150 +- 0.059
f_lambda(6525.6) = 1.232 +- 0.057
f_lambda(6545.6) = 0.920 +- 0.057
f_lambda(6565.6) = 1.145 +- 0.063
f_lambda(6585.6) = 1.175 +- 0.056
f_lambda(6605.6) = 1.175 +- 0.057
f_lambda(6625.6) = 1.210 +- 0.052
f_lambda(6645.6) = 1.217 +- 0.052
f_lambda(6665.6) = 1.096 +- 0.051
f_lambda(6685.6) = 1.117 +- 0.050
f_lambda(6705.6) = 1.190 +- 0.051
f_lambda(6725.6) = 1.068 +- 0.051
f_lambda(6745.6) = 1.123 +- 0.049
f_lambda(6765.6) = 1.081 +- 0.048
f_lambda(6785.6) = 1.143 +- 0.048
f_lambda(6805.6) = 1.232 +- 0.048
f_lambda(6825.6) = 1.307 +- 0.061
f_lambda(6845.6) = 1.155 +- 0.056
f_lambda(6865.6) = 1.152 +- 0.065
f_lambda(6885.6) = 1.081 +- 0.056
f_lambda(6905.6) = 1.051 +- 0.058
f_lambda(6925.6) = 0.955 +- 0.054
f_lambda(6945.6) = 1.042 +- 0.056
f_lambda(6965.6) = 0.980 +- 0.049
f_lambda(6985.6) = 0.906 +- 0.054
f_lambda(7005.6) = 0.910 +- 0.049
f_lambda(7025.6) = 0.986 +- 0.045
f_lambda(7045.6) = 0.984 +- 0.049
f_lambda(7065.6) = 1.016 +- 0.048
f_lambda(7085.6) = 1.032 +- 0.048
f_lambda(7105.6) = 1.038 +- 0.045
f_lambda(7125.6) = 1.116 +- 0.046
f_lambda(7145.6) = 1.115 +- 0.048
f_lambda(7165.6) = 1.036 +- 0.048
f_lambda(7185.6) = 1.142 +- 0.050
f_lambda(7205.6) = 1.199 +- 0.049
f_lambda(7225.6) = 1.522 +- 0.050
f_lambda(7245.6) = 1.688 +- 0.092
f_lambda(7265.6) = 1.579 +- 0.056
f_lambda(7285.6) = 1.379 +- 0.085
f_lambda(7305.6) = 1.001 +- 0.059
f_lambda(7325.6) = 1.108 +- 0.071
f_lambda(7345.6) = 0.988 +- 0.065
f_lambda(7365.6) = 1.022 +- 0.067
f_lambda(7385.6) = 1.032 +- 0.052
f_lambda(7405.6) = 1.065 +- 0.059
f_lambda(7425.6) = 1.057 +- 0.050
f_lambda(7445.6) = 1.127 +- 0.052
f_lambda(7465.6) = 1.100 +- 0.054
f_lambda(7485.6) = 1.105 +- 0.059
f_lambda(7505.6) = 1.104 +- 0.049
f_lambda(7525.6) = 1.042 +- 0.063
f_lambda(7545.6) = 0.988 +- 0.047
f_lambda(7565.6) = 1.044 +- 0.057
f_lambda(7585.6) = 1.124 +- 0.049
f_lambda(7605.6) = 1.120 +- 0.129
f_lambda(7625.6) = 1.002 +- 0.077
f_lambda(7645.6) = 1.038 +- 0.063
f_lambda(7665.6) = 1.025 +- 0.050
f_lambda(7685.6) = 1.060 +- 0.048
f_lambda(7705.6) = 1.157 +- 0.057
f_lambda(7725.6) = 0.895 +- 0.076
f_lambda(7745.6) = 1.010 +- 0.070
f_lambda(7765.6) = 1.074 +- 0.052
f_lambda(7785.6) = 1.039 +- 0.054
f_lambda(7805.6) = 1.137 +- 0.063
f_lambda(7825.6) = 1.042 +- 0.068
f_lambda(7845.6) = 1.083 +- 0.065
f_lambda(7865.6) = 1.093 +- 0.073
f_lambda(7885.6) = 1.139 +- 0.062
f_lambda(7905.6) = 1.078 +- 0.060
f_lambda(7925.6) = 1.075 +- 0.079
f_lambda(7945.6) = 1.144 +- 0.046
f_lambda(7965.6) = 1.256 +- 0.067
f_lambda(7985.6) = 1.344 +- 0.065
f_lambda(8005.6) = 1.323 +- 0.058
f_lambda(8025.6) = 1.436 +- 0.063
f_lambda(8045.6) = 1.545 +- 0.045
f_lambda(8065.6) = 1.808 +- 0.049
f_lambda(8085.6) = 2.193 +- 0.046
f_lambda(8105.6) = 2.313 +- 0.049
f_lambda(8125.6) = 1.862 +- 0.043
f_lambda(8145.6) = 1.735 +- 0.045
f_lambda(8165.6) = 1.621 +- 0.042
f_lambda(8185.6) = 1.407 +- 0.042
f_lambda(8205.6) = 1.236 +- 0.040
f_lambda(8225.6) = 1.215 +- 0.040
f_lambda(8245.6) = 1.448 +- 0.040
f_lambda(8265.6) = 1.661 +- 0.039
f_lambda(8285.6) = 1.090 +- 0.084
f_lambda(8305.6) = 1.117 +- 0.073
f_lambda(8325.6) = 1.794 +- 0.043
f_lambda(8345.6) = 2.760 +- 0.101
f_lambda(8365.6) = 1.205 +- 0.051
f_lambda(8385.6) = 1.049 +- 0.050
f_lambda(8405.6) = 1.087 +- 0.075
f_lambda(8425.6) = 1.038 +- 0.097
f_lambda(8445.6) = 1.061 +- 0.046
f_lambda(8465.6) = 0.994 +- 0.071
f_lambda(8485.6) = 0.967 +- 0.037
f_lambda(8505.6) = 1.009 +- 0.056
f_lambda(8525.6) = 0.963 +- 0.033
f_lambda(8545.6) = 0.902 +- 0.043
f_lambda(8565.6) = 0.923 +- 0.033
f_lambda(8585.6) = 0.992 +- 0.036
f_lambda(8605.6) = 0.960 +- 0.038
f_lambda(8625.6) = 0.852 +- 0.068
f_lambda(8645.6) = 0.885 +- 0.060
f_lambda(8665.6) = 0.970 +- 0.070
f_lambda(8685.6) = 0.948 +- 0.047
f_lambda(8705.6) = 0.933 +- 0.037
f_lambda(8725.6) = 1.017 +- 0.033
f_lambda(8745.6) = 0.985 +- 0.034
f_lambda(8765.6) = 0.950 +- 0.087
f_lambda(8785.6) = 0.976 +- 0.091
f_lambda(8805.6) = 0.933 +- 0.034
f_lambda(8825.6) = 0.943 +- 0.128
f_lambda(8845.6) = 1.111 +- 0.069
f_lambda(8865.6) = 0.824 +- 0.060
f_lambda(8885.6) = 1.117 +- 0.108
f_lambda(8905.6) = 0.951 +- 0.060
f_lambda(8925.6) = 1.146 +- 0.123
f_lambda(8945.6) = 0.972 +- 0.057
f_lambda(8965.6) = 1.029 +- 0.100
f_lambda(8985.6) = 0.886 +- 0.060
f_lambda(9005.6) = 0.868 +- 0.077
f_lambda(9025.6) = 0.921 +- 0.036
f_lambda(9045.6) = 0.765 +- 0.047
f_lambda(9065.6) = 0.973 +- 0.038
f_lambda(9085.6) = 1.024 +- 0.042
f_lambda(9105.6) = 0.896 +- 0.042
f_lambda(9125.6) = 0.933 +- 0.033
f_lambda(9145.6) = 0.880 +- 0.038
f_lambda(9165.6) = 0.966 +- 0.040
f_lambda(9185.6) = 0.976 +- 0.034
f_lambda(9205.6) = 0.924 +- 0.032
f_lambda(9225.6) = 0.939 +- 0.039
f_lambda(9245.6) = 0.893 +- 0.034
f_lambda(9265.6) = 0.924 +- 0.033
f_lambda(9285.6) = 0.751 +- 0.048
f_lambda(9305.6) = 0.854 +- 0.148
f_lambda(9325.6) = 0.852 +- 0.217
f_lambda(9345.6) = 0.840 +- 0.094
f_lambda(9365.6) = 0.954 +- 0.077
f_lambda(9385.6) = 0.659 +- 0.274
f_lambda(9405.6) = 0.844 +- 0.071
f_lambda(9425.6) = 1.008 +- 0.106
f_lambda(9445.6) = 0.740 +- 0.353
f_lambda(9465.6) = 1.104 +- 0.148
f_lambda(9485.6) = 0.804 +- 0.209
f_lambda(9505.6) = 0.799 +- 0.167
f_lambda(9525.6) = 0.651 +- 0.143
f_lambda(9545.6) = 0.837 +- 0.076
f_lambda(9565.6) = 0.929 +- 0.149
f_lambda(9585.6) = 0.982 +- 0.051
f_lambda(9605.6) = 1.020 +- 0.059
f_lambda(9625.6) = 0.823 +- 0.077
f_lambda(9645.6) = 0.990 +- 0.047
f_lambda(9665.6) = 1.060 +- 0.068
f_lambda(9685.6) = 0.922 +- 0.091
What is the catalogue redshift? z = 0.67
